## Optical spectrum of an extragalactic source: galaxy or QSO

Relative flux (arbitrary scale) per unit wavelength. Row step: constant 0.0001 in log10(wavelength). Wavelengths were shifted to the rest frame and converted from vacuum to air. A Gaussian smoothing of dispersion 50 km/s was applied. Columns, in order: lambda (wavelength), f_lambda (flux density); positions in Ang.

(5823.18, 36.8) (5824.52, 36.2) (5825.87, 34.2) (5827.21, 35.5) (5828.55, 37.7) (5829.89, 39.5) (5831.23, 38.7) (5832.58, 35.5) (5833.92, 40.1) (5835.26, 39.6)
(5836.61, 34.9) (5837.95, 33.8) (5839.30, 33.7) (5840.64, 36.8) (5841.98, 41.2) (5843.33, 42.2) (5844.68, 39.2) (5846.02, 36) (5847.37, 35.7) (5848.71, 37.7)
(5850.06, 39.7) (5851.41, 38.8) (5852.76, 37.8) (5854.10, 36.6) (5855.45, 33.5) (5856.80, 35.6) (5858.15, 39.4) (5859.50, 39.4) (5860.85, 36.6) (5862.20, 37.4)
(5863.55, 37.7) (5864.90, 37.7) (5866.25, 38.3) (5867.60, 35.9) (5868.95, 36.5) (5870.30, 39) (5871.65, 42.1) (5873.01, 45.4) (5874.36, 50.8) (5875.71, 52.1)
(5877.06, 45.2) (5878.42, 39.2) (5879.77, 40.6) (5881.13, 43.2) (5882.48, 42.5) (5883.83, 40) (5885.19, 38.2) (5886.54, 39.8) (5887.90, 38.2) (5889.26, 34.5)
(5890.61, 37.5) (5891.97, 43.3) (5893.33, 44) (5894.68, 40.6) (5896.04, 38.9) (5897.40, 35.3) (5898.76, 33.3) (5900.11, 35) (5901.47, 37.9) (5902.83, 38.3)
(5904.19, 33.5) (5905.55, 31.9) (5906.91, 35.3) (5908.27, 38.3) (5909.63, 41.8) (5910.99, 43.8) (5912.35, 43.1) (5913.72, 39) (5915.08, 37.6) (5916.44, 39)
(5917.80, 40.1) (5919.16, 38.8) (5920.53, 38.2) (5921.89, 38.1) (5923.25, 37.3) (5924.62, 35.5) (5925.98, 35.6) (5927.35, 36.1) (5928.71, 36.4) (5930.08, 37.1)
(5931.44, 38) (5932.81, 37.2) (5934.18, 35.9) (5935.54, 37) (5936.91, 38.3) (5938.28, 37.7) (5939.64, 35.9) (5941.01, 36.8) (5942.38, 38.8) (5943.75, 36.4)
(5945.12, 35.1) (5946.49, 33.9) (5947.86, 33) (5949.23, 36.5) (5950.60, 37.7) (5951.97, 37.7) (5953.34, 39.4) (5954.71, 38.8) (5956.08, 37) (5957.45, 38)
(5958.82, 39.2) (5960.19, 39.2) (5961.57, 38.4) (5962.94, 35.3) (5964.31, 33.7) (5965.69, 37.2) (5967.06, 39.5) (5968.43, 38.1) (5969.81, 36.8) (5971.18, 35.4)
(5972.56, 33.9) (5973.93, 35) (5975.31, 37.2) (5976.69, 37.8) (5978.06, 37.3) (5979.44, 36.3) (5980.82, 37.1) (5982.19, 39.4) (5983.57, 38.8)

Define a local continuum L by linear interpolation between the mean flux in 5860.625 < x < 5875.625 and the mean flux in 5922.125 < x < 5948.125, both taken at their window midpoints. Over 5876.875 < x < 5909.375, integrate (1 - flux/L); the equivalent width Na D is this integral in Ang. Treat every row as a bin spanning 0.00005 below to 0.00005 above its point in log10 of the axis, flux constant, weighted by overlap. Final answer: 0.4 Ang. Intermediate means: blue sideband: 40.4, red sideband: 36.5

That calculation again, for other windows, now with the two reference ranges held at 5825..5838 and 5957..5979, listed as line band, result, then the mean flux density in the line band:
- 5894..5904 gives 0.0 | 36.9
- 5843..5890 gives -3.1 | 39.5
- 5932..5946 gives 0.0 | 36.9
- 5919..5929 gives 0.0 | 36.9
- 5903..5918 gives -0.6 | 38.4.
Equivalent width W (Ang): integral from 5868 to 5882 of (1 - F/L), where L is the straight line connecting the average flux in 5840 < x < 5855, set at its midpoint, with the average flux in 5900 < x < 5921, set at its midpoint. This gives -1.8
